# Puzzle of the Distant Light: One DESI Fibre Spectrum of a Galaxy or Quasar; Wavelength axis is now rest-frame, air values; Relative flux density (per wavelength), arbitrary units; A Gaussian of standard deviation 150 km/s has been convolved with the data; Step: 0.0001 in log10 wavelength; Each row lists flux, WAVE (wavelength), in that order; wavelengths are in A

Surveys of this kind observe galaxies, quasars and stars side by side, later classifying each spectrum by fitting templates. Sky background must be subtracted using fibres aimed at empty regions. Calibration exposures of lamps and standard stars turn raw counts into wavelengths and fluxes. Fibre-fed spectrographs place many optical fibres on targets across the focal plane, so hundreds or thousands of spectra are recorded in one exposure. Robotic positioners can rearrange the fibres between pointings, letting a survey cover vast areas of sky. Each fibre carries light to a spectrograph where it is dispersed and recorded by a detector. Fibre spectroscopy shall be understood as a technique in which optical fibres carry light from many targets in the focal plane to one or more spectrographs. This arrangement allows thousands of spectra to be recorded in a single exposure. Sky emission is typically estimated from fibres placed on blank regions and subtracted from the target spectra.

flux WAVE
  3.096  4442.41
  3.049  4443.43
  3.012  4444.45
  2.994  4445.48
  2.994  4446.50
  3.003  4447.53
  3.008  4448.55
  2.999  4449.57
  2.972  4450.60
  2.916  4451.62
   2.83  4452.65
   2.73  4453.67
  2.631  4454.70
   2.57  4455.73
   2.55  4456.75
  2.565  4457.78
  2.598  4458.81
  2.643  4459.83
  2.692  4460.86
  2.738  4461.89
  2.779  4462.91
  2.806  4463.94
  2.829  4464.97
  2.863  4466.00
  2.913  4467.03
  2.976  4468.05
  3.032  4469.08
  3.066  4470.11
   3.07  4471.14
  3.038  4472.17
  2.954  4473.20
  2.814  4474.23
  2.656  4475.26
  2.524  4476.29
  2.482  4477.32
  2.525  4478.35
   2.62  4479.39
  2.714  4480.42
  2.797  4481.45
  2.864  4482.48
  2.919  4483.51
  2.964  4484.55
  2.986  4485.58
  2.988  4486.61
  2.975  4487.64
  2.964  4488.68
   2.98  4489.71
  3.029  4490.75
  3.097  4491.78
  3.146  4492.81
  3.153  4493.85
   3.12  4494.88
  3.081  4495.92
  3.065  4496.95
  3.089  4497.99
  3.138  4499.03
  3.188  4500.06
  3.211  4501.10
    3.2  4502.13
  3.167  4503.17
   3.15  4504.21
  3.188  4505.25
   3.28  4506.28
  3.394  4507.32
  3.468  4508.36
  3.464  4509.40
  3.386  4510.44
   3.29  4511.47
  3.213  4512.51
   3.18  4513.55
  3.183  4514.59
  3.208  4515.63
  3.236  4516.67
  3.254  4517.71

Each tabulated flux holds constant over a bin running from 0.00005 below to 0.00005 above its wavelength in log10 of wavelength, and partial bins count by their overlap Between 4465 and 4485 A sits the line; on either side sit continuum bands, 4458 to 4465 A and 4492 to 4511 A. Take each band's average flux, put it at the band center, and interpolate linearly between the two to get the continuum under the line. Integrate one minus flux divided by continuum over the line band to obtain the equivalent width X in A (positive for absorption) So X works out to 0.3 A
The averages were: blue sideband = 2.71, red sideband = 3.22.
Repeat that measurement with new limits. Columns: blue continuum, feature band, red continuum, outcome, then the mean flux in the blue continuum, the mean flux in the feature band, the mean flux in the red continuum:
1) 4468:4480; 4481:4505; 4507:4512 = 0.5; 2.8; 3.06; 3.4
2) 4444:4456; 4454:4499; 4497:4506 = 2.6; 2.89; 2.86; 3.16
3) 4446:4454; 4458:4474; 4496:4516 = 0.9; 2.94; 2.86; 3.23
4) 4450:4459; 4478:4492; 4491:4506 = 0.6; 2.71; 2.89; 3.14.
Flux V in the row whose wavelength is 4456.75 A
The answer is 2.55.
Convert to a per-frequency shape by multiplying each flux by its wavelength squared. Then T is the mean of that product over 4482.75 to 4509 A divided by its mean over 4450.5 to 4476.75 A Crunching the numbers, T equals 1.1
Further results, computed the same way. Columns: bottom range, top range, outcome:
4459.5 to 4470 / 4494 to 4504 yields 1.12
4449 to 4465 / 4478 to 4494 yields 1.08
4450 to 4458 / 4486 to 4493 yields 1.13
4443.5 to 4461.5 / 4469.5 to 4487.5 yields 1.02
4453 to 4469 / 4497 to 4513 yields 1.21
